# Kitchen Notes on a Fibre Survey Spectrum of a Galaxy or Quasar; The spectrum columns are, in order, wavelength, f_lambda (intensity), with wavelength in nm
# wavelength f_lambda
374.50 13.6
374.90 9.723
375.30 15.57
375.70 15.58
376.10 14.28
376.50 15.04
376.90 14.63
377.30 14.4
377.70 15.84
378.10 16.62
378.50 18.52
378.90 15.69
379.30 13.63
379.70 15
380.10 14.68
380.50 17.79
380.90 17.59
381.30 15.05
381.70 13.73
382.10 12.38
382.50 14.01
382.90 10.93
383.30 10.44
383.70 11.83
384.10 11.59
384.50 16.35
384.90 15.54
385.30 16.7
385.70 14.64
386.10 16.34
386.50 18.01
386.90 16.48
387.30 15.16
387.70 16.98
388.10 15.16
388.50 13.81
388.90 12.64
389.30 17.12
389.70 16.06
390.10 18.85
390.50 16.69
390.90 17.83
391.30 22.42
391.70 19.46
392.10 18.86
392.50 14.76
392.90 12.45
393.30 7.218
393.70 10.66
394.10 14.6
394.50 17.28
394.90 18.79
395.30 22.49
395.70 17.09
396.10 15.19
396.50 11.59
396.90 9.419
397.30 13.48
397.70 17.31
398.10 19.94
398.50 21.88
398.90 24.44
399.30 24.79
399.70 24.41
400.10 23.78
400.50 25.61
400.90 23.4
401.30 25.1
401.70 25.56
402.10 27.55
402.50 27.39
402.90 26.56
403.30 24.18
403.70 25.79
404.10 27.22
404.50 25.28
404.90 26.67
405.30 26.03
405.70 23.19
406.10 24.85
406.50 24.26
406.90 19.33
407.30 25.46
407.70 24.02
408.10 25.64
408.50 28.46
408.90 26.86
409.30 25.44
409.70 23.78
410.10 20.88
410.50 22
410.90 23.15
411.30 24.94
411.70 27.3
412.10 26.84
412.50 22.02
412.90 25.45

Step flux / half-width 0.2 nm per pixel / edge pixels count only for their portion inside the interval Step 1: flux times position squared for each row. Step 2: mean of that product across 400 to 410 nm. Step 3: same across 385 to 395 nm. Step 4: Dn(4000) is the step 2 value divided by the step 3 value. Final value 1.7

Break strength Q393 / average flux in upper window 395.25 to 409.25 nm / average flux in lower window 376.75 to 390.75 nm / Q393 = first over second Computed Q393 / 1.5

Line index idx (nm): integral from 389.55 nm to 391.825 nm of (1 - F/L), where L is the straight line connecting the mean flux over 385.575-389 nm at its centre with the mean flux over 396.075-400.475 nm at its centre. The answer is -0.26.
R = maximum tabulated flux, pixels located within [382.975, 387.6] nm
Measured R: 18.01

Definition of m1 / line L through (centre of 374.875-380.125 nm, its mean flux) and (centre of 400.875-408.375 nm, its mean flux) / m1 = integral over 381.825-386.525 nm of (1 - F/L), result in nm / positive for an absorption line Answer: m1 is 1.00 nm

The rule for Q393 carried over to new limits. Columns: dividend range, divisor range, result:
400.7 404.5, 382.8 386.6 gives 1.82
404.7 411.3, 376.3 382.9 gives 1.61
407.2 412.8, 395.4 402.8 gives 1.17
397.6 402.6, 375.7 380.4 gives 1.56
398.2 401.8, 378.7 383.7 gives 1.71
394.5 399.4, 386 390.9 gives 1.10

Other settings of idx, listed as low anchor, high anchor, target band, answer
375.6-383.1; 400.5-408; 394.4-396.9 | 0.59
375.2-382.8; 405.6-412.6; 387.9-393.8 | 0.97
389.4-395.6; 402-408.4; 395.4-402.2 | 0.17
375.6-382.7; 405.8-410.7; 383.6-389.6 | 0.77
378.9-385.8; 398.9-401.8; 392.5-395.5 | 0.90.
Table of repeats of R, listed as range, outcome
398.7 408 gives 27.55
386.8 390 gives 17.12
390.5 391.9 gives 22.42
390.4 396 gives 22.49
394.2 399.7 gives 24.79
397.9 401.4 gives 25.61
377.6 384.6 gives 18.52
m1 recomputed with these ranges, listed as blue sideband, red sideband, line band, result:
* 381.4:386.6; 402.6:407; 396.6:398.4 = 0.51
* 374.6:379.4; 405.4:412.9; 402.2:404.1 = -0.30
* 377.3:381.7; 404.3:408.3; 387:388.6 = 0.27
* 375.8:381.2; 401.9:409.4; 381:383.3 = 0.51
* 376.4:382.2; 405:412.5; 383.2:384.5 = 0.36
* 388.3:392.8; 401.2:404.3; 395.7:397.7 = 0.76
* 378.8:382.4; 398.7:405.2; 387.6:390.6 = 0.52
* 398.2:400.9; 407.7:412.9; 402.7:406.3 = -0.18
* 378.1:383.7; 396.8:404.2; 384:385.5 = 0.09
